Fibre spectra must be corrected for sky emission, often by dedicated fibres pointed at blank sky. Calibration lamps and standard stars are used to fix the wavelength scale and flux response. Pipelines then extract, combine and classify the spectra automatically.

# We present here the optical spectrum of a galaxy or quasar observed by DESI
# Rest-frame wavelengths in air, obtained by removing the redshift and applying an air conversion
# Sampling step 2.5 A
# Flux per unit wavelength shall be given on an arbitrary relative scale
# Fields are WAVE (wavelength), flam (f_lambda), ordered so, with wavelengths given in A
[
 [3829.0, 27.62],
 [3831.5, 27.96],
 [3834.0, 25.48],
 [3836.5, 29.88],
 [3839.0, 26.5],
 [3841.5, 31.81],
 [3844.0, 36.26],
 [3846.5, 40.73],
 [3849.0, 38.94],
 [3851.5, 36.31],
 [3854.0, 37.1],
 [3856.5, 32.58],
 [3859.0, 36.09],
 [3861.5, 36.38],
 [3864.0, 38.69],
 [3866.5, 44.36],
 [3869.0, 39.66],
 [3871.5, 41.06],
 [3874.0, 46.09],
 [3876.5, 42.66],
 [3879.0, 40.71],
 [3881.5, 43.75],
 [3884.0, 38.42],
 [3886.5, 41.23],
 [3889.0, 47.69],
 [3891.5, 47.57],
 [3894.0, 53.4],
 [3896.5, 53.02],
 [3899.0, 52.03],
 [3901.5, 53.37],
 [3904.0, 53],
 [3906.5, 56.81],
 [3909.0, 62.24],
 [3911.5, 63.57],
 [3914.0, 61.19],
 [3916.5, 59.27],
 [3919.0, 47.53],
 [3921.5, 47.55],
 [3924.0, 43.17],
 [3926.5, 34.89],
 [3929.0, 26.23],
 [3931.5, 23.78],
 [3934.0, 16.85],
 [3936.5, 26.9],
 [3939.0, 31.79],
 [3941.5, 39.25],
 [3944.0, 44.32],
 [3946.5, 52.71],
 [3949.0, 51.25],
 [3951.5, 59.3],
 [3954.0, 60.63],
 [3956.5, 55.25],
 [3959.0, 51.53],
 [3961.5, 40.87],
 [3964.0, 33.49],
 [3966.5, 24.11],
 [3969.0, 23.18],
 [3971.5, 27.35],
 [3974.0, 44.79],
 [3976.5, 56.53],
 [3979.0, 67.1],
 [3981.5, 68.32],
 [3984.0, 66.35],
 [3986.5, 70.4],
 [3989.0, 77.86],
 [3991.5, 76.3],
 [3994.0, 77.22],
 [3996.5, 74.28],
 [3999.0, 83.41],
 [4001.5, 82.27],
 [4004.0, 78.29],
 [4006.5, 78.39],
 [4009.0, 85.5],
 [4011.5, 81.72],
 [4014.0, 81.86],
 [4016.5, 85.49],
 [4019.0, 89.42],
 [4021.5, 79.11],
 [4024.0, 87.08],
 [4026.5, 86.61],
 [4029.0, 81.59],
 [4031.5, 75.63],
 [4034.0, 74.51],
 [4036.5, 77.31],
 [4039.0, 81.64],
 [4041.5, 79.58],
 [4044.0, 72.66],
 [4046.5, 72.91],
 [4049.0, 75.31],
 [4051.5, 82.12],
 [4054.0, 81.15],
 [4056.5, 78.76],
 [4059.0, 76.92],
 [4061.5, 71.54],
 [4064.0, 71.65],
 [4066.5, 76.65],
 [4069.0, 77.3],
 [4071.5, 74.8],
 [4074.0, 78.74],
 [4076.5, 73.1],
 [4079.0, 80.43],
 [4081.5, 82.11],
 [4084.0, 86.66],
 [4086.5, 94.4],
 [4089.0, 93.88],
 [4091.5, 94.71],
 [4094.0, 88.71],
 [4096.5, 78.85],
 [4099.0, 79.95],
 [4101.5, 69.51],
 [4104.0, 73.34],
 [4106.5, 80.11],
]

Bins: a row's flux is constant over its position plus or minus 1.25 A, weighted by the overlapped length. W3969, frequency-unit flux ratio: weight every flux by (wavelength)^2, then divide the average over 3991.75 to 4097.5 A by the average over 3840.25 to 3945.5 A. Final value 2.04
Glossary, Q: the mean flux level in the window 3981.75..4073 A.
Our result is 78.3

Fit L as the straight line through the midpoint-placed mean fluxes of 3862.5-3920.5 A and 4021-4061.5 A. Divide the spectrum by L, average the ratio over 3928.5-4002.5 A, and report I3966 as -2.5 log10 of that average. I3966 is 0.25 mag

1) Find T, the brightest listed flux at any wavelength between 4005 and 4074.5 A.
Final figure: 89.42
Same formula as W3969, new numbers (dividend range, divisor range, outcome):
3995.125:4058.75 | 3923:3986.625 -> 1.91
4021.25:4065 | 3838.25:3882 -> 2.23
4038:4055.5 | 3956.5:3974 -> 2.27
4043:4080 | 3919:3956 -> 2.00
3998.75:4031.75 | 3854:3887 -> 2.23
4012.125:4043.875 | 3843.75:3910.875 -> 1.97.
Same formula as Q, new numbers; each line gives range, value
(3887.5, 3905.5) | 51.4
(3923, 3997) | 48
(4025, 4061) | 78.3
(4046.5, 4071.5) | 76.5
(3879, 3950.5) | 45.4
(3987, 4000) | 77.3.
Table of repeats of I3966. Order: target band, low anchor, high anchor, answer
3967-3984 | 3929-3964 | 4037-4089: 0.07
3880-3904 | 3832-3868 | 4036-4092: -0.10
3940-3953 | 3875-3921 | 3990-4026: 0.29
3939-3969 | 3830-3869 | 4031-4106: 0.23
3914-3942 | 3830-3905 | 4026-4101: 0.37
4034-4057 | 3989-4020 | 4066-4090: 0.05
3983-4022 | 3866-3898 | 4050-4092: -0.17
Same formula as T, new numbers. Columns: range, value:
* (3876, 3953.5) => 63.57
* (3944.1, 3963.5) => 60.63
